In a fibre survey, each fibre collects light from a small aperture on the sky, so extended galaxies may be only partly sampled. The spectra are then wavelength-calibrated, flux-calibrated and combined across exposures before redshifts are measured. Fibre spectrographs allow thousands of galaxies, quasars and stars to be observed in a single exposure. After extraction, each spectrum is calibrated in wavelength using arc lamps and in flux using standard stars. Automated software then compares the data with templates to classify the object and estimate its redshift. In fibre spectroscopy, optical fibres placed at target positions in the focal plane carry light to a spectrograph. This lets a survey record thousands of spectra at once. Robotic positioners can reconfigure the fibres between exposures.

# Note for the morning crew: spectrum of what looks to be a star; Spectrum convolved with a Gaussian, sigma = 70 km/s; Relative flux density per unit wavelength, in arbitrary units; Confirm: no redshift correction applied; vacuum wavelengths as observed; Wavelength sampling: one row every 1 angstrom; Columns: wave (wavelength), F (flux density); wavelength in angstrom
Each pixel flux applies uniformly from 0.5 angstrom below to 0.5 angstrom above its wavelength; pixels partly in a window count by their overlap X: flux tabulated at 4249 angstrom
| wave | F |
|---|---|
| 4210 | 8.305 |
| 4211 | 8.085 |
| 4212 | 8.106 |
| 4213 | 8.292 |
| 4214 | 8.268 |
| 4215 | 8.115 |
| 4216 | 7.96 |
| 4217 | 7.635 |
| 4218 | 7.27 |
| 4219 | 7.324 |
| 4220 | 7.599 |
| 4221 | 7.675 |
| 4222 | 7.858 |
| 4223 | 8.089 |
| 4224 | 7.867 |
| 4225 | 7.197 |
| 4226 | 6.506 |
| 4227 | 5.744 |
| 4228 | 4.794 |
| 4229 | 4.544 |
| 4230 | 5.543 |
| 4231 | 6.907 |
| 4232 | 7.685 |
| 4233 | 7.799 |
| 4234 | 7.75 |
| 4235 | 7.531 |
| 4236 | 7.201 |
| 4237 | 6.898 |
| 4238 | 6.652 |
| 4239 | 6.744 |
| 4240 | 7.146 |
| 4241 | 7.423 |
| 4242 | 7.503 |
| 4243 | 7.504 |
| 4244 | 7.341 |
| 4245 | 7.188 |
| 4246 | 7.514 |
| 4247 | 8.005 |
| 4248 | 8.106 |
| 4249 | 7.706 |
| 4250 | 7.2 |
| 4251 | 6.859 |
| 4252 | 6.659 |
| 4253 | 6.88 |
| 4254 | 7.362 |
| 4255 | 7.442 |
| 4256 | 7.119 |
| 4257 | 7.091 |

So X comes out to 7.706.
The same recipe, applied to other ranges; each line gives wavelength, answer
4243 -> 7.504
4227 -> 5.744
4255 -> 7.442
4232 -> 7.685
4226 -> 6.506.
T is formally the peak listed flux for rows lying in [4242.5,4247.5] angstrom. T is 8.005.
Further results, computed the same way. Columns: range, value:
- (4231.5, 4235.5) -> 7.799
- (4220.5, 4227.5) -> 8.089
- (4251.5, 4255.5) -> 7.442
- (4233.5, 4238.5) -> 7.75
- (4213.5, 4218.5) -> 8.268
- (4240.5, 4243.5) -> 7.504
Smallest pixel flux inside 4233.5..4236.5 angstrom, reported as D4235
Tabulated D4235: 7.201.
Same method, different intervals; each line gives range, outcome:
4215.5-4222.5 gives 7.27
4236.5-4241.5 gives 6.652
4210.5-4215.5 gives 8.085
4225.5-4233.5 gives 4.544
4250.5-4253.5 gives 6.659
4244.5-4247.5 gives 7.188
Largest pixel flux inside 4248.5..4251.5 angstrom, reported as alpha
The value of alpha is 7.706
